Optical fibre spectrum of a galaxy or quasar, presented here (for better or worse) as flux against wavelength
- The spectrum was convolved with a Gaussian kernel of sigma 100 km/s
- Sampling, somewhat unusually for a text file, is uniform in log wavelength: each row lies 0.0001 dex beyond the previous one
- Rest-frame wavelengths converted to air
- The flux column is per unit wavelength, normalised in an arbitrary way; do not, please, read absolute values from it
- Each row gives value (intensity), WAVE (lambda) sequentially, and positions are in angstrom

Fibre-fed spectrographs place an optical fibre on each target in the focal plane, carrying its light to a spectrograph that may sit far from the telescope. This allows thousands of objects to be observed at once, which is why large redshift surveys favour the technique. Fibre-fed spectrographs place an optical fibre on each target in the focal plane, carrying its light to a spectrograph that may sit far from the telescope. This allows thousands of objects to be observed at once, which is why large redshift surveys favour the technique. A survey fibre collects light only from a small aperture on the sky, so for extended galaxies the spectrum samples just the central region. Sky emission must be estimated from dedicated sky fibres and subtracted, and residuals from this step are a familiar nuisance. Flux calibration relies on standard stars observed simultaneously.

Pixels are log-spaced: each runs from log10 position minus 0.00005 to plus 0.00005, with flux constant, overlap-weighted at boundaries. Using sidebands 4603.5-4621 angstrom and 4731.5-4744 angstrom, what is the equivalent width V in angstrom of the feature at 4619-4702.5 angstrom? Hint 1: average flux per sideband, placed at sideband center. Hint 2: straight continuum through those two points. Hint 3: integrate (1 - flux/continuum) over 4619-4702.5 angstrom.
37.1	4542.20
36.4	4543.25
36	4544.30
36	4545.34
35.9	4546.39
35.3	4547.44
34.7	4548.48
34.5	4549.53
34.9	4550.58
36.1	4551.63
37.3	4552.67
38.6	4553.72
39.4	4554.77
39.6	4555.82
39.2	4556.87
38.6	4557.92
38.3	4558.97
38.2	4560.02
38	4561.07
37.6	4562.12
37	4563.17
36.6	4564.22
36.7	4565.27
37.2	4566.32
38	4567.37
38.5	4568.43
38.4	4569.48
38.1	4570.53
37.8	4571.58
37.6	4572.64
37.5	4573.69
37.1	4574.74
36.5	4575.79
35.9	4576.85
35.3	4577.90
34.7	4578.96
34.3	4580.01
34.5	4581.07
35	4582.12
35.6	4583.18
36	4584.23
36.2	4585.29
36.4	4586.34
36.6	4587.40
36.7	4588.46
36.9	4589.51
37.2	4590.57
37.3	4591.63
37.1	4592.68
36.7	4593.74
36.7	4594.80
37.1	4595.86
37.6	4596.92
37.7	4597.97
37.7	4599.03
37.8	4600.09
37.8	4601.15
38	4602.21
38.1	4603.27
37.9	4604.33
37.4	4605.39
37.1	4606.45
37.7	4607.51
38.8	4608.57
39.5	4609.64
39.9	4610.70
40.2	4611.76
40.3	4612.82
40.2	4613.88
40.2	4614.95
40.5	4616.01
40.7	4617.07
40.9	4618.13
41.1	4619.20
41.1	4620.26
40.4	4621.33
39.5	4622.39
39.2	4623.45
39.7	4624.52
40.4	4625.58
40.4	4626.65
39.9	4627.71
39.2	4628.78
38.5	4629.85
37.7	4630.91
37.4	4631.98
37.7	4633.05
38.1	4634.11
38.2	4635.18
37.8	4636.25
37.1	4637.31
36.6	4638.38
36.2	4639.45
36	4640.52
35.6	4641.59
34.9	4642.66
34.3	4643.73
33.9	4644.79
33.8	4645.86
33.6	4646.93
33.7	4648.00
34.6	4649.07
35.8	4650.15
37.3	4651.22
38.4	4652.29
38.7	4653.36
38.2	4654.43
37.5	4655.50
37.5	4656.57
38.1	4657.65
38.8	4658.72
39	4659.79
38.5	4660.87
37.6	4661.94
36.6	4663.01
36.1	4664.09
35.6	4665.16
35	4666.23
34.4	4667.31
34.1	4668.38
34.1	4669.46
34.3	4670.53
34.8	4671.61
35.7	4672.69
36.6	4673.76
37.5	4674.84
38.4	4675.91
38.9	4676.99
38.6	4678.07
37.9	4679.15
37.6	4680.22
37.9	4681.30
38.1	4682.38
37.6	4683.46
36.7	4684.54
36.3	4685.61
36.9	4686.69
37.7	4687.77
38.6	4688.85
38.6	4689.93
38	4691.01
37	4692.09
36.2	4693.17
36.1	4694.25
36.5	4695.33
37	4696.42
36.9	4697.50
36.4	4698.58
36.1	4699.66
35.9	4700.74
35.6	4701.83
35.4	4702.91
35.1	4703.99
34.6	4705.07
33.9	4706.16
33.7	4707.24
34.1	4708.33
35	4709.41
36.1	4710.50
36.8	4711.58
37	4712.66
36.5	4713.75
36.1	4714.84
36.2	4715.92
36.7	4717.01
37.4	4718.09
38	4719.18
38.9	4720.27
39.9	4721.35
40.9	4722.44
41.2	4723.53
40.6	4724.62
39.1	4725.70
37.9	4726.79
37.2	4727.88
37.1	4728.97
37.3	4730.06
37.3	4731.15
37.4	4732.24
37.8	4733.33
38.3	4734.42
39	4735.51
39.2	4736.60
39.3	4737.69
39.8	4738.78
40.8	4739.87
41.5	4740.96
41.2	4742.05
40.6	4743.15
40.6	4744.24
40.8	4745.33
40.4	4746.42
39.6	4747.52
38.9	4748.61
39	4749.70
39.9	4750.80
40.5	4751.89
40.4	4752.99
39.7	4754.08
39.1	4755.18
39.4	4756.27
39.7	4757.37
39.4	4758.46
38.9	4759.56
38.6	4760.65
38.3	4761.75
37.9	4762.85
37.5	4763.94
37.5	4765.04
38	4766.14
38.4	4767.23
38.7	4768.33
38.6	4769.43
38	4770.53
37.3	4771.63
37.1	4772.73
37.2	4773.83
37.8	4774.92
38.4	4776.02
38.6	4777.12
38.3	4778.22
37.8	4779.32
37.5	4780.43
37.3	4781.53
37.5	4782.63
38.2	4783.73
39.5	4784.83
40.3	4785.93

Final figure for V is 5.10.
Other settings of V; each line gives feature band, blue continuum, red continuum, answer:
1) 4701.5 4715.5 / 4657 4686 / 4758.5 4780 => 0.7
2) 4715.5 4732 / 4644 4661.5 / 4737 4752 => 0.4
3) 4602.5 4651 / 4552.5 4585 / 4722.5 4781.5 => -0.4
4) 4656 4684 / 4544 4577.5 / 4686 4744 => 0.4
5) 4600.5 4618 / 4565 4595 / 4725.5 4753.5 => -0.9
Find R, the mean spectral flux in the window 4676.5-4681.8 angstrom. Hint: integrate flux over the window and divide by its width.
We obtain 38.2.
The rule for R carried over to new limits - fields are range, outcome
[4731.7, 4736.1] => 38.1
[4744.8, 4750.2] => 39.8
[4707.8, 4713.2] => 35.9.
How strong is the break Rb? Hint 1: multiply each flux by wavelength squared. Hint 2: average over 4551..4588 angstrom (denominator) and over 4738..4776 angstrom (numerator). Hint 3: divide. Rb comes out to 1.1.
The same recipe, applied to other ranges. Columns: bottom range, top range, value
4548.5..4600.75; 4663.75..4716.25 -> 1.03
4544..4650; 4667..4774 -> 1.06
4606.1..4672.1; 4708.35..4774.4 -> 1.07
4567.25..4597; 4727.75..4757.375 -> 1.15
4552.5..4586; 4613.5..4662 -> 1.05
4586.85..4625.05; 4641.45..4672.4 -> 0.95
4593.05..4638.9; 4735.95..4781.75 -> 1.07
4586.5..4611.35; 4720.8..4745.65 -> 1.11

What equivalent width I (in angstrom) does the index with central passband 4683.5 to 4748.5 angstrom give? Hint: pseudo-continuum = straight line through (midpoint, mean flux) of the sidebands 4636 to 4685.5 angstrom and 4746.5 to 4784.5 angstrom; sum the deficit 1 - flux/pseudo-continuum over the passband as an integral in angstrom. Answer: -0.2 angstrom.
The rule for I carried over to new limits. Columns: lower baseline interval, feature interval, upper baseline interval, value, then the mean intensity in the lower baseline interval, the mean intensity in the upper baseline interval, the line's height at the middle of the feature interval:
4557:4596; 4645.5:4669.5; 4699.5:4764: 0.7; 36.9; 38.2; 37.6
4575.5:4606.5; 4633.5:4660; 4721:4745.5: 0.8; 36.7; 39.3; 37.7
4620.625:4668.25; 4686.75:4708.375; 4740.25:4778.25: 1.0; 37.2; 39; 38.1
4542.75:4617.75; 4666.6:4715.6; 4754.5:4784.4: 1.9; 37.4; 38.2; 37.9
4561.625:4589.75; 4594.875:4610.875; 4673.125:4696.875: -0.5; 36.6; 37.5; 36.8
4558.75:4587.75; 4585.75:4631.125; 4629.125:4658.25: -2.5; 36.8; 36.6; 36.7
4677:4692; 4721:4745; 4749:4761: -0.2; 37.8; 39.5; 39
